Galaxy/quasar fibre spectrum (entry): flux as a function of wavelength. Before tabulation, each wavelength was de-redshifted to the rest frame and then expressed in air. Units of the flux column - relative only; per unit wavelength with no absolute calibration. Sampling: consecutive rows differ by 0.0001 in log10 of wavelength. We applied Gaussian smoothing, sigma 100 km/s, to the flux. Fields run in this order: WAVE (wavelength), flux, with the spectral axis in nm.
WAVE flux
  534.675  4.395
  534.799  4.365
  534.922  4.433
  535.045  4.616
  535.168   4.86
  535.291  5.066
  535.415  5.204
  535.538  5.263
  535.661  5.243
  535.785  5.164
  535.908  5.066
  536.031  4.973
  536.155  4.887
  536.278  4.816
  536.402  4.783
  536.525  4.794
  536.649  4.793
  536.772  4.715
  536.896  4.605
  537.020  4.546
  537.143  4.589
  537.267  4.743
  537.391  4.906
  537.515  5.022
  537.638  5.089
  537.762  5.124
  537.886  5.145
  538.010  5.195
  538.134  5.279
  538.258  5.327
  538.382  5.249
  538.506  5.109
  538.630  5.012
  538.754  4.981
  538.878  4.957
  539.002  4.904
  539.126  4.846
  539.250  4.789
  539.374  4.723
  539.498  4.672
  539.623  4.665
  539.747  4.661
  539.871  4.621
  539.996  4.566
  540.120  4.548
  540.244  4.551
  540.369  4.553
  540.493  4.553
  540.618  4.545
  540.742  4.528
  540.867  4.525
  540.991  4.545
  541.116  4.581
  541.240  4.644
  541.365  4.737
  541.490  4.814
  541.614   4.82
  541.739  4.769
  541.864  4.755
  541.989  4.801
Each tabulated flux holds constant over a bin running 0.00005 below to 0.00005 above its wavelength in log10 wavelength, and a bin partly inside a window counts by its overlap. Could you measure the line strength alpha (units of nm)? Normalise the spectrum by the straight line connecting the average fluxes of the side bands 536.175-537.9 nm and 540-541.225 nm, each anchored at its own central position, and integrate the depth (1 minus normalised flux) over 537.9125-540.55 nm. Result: -0.106 nm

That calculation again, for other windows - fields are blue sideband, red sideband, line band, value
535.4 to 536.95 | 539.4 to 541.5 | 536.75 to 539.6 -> -0.09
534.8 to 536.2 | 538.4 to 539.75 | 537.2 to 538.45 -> -0.05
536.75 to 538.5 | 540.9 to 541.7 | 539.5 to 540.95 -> 0.06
